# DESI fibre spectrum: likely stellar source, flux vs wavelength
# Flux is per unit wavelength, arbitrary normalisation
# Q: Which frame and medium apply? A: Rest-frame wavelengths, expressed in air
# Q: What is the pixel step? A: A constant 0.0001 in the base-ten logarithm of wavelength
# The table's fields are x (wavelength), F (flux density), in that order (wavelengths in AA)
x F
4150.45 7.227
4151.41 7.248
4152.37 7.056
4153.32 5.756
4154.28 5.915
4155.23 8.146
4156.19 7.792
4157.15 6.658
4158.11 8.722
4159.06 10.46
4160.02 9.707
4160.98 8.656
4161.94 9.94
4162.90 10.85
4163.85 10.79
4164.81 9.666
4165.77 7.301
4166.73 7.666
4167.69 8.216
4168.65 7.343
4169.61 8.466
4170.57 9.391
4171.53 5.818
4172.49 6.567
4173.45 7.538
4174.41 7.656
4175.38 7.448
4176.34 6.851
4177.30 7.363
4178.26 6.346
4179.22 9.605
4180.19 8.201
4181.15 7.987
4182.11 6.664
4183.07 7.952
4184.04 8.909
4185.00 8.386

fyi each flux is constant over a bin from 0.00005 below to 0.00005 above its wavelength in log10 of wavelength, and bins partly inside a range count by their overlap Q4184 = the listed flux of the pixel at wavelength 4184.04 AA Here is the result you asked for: 8.909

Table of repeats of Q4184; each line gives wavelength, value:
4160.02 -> 9.707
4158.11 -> 8.722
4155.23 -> 8.146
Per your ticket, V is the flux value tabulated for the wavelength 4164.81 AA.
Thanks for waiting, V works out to 9.666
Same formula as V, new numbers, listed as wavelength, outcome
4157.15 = 6.658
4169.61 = 8.466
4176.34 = 6.851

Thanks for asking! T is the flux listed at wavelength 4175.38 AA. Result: 7.448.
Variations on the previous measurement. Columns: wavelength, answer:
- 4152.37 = 7.056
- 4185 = 8.386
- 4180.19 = 8.201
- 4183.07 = 7.952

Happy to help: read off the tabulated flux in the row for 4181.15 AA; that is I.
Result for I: 7.987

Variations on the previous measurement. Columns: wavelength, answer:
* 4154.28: 5.915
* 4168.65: 7.343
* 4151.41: 7.248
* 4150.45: 7.227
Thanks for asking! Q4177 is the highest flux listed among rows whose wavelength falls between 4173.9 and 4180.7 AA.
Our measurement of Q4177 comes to 9.605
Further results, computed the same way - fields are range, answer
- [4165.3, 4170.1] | 8.466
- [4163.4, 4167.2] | 10.79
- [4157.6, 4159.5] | 10.46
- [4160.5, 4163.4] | 10.85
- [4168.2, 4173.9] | 9.391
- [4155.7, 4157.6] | 7.792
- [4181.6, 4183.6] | 7.952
